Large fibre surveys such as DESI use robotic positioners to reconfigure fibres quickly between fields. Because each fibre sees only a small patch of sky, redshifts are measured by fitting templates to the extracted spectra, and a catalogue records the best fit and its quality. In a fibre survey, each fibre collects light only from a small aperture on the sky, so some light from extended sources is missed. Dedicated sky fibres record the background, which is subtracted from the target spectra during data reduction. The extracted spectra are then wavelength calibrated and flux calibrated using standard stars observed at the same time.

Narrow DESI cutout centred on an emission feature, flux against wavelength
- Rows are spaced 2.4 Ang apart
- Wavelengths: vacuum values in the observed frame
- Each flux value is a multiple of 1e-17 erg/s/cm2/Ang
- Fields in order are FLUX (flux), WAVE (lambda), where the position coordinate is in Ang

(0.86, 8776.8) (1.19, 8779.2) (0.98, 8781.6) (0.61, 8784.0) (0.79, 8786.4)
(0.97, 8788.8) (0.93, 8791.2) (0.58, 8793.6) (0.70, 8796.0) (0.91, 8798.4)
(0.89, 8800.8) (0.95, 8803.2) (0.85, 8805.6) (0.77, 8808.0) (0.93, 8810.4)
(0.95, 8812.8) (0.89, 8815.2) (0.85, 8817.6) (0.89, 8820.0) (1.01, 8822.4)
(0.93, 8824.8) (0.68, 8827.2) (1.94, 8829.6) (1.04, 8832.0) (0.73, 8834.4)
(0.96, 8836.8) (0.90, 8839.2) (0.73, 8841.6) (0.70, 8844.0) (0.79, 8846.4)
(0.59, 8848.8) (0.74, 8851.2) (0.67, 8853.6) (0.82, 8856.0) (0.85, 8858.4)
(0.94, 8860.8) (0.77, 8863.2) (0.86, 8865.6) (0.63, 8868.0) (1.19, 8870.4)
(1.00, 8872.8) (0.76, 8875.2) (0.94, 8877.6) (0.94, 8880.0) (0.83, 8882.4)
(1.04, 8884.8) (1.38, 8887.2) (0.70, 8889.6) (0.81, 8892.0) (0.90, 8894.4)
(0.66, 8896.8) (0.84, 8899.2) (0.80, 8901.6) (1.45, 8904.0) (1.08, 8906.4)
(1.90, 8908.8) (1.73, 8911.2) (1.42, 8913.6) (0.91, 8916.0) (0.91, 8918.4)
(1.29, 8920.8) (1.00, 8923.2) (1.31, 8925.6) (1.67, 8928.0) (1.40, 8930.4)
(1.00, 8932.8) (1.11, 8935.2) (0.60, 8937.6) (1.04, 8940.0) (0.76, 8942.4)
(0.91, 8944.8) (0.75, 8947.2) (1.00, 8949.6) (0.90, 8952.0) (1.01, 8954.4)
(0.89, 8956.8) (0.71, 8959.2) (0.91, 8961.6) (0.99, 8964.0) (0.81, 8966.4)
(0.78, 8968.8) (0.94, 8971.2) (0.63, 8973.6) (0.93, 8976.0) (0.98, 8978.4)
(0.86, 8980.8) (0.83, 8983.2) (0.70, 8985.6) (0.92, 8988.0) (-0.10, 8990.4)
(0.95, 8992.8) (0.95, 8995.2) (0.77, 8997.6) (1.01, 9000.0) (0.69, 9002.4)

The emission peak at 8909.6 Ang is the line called [S II] 6716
